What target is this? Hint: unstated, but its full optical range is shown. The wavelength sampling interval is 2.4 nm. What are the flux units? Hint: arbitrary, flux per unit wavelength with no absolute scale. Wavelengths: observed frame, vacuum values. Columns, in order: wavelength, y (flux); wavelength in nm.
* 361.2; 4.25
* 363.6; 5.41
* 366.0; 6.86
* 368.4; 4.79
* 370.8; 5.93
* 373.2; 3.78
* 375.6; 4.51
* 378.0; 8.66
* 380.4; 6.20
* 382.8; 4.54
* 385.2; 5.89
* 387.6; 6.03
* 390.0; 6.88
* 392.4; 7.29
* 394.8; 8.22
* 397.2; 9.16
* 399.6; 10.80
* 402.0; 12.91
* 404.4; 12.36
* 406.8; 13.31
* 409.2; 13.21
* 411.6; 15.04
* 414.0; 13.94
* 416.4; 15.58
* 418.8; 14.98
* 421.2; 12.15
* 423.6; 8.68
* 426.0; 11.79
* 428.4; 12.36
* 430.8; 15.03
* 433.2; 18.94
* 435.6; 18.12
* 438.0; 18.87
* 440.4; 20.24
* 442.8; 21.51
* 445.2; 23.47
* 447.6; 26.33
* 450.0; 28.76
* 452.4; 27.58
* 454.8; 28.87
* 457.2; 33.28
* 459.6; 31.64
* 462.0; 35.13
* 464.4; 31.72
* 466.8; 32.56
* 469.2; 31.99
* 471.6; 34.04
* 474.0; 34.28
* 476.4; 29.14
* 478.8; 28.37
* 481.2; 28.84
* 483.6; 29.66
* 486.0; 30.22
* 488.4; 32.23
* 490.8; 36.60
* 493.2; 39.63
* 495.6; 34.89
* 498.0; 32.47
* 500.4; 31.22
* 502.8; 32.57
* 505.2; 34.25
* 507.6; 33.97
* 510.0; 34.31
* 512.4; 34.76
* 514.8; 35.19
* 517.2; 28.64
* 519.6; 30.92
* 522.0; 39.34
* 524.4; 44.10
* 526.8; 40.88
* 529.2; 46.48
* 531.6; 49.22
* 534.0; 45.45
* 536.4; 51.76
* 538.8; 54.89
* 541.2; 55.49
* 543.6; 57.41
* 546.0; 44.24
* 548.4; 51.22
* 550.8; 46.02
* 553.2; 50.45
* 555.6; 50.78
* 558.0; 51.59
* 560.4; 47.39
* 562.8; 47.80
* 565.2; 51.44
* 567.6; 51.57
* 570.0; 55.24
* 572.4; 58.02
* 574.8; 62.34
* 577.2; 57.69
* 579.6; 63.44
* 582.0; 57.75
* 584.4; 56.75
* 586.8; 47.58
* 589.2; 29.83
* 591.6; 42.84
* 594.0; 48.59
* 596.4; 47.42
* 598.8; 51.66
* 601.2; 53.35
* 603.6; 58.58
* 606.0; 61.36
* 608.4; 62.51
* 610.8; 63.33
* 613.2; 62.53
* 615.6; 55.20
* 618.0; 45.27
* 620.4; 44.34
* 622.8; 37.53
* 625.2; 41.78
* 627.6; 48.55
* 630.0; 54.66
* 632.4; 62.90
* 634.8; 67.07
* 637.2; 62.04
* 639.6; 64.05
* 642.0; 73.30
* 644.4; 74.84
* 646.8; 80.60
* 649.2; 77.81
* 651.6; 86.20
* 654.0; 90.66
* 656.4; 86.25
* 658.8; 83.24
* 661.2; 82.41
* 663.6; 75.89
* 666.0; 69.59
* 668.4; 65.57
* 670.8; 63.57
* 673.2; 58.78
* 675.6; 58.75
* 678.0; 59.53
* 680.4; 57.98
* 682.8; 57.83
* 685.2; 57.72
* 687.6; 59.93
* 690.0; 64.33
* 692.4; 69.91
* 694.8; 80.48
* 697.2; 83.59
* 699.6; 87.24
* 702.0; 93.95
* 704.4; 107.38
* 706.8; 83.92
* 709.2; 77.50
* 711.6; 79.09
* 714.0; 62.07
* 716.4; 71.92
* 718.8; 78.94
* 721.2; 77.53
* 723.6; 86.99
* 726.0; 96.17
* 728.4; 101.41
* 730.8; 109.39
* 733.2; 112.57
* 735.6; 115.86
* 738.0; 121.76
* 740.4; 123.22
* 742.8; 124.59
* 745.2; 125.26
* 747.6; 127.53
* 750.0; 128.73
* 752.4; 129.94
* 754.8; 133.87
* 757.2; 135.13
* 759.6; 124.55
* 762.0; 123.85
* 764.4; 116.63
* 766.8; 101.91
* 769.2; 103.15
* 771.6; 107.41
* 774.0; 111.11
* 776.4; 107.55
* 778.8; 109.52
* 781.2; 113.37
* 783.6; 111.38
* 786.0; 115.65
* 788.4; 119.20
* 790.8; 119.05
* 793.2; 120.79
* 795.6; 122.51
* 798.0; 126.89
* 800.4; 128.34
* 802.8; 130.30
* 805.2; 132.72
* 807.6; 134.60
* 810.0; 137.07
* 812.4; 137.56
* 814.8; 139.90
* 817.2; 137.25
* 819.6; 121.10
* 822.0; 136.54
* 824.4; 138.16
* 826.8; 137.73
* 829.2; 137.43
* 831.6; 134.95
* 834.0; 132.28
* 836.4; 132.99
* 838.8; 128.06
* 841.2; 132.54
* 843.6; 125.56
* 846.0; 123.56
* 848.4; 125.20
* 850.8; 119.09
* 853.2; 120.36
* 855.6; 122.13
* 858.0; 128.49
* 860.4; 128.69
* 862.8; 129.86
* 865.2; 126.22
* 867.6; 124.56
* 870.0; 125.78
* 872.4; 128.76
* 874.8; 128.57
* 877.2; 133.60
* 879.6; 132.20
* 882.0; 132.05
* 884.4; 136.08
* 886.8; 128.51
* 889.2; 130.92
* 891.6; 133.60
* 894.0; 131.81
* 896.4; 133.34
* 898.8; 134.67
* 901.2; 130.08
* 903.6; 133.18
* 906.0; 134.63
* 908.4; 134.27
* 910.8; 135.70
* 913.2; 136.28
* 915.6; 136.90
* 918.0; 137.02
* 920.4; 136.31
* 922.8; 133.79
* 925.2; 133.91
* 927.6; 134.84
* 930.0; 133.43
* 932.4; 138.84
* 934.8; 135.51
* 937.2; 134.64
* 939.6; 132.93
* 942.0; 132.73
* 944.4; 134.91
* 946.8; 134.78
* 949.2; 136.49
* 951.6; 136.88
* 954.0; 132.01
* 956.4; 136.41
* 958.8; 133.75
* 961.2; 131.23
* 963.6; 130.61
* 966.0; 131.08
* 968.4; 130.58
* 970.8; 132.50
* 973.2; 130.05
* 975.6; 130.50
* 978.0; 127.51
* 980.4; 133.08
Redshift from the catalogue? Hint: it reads 0.00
